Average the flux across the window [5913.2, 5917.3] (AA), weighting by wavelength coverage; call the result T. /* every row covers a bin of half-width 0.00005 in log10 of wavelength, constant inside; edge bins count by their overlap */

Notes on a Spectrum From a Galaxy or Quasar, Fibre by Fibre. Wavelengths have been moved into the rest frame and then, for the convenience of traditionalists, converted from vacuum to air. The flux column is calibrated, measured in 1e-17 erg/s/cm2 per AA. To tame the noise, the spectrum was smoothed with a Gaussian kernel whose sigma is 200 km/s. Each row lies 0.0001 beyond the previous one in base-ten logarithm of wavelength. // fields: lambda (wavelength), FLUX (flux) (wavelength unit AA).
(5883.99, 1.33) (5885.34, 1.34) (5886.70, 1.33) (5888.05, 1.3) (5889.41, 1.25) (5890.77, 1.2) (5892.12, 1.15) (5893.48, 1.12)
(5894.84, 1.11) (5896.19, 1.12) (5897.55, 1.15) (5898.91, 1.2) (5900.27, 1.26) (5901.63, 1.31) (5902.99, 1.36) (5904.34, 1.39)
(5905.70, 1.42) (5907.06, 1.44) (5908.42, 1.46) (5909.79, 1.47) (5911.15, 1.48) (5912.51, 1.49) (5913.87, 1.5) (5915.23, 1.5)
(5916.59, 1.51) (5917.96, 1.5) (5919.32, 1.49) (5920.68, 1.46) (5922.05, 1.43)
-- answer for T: 1.5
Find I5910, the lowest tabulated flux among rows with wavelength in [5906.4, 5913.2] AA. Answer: 1.44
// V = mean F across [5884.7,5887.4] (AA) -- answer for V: 1.34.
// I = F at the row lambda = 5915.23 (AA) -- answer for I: 1.5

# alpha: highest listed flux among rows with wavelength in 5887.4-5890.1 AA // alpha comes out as 1.3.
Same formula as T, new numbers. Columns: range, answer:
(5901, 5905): 1.36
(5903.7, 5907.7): 1.42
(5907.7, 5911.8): 1.47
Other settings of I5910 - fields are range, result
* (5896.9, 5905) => 1.15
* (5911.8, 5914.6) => 1.49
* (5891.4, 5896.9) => 1.11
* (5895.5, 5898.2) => 1.12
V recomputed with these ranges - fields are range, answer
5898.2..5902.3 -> 1.25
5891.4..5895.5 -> 1.13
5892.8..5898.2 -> 1.13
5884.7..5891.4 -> 1.28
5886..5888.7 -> 1.32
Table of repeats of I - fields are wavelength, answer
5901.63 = 1.31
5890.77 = 1.2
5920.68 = 1.46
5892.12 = 1.15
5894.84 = 1.11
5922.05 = 1.43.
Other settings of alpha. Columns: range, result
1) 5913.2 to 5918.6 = 1.51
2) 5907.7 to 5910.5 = 1.47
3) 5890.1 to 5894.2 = 1.2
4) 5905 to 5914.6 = 1.5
